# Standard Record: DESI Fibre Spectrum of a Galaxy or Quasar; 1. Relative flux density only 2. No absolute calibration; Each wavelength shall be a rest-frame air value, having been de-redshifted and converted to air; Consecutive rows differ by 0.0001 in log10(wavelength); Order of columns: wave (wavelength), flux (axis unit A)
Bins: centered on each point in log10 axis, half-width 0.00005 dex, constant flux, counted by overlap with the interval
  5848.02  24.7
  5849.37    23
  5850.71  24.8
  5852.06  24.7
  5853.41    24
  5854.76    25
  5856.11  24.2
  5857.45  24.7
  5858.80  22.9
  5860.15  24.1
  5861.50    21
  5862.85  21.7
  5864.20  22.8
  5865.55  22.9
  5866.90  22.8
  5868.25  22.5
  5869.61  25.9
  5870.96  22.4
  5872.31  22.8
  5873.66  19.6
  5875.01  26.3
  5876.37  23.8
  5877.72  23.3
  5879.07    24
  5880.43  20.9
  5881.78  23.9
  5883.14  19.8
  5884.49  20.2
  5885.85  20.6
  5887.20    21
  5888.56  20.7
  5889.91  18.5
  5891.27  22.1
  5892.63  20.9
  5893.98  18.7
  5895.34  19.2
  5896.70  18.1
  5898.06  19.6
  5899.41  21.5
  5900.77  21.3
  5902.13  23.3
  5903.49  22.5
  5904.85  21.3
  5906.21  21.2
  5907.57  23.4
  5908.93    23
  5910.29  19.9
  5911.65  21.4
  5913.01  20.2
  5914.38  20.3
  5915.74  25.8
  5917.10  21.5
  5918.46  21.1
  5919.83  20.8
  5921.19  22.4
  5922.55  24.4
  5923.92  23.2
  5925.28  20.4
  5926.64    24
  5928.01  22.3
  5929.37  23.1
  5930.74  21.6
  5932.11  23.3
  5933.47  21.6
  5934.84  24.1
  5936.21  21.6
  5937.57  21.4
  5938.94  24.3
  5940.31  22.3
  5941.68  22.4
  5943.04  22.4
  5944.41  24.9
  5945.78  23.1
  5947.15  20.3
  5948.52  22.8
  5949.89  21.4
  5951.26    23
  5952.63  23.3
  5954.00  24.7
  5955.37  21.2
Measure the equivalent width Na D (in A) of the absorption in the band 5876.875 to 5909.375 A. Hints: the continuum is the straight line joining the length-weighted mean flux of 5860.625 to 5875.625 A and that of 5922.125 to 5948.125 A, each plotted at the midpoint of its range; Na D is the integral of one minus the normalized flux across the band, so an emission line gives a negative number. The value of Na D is 2.19 A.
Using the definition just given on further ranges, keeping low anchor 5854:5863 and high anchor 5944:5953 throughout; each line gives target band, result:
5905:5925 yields 0.81 A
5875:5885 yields 0.30 A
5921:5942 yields 0.09 A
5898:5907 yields 0.53 A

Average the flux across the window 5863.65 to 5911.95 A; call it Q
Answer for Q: 21.7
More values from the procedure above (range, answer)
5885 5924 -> 21.3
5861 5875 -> 22.6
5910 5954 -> 22.4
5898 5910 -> 22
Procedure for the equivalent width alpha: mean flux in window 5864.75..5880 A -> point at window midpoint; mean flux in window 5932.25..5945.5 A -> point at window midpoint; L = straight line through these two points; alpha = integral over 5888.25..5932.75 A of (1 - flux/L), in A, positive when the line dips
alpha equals 2.8 A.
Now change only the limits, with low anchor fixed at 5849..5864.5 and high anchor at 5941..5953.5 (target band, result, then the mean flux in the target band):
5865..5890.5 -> 1.29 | 22.2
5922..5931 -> 0.05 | 22.7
